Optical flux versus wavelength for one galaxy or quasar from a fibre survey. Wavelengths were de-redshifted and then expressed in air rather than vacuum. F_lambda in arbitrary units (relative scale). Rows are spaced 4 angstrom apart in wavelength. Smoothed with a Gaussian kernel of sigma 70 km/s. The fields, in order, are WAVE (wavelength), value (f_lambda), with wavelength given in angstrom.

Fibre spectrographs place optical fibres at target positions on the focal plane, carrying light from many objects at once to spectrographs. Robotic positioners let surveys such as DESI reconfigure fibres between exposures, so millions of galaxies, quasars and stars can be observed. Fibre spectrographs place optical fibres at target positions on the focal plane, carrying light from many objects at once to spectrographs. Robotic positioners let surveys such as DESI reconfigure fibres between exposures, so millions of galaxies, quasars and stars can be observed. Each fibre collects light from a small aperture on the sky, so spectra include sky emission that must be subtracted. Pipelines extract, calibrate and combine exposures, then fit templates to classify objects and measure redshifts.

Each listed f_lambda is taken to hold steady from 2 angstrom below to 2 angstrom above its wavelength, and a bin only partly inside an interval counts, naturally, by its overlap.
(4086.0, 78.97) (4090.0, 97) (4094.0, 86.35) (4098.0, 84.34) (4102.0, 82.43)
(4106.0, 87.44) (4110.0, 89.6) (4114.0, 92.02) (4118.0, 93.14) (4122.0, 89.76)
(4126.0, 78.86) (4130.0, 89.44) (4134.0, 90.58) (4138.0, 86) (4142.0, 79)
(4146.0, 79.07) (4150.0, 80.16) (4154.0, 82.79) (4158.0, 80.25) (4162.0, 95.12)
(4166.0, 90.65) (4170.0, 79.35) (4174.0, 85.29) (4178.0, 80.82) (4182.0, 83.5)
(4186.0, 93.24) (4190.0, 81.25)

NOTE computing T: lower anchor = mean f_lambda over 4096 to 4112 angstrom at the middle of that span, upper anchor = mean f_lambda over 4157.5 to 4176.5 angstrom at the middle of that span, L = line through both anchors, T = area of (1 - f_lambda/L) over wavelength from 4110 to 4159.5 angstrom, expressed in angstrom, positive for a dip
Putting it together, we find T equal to 0.50 angstrom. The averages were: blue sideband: 86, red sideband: 86.5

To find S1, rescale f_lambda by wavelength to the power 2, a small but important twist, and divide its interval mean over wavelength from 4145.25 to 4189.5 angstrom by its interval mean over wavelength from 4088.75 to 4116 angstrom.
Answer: 0.99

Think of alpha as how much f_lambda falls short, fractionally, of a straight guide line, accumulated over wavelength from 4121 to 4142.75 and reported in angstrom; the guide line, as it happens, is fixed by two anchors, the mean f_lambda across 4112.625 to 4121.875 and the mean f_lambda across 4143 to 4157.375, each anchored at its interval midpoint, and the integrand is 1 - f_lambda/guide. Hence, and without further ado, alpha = 0.27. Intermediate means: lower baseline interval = 92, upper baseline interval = 80.5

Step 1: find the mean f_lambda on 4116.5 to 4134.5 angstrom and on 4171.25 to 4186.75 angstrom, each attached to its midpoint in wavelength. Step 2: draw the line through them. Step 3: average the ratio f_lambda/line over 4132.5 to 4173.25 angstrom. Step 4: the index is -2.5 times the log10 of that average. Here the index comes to 0.03 mag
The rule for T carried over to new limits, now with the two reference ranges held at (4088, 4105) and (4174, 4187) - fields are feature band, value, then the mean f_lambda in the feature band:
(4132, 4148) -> 0.5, 83.7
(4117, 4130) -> -0.1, 87.1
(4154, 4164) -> -0.1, 86.7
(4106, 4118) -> -0.5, 90.6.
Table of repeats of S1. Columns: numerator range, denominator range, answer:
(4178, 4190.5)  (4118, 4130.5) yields 1.02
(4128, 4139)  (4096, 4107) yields 1.07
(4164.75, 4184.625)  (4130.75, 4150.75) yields 1.02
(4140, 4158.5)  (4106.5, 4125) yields 0.90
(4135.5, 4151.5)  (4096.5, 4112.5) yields 0.96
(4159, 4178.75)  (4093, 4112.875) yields 1.03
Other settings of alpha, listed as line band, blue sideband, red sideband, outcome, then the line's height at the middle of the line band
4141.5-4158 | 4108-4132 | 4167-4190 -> 1.2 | 86.6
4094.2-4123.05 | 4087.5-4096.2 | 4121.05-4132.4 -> 0.0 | 88.4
